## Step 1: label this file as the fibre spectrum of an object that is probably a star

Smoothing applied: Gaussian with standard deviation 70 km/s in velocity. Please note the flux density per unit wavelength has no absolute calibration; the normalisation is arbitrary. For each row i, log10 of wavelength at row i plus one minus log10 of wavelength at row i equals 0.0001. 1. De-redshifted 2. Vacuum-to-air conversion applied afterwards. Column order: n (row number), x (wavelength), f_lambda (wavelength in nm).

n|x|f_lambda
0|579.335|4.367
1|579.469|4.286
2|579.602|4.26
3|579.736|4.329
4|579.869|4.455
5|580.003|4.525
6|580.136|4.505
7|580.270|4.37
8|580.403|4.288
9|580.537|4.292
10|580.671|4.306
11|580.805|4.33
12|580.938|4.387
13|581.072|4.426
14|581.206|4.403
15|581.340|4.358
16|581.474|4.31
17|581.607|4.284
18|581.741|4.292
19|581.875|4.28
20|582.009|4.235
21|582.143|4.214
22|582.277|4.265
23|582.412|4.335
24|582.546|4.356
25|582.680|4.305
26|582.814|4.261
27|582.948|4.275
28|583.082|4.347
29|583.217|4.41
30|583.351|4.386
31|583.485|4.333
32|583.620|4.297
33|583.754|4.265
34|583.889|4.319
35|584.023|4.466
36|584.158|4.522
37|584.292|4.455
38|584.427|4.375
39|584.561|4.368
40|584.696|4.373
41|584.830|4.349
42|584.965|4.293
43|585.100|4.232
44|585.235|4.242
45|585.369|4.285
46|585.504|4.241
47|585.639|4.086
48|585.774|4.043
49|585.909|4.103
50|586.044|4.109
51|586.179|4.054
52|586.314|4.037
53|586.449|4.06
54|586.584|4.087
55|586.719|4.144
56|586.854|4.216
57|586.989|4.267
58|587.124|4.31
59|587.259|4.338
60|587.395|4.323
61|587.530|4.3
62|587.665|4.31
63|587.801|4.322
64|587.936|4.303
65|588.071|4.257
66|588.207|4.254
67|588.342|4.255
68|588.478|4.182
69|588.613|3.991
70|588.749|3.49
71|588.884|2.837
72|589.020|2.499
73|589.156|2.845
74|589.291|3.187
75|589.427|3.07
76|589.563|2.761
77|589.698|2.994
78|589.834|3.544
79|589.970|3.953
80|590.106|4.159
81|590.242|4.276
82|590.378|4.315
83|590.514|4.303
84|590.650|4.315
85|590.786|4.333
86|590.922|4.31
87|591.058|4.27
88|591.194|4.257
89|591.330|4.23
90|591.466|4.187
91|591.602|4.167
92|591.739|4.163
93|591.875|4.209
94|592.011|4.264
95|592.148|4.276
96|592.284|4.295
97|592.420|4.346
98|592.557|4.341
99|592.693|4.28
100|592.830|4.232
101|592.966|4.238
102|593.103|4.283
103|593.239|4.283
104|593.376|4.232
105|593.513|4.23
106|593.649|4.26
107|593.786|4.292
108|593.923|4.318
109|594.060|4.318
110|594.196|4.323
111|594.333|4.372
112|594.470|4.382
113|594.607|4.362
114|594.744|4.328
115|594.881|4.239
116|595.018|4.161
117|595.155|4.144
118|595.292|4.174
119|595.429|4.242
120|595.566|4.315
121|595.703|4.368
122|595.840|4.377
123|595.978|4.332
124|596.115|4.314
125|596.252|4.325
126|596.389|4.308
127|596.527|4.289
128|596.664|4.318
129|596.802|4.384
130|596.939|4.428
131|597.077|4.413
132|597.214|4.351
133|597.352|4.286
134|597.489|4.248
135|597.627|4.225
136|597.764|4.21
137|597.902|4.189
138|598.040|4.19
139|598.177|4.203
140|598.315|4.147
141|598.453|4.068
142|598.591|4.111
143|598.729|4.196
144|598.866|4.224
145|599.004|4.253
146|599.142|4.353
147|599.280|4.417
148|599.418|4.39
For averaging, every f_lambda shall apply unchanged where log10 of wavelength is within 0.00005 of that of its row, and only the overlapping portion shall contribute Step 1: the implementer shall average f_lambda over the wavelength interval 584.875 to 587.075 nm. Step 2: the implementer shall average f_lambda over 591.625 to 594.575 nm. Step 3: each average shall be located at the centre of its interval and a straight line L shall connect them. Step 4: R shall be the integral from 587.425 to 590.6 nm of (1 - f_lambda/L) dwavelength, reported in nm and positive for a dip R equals 0.33 nm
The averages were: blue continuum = 4.16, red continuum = 4.28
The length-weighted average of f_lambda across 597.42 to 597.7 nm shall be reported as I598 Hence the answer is 4.25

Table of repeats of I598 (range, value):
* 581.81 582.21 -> 4.24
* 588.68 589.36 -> 2.97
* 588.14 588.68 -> 4.17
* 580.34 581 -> 4.32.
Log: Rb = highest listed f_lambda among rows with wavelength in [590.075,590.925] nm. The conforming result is 4.333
